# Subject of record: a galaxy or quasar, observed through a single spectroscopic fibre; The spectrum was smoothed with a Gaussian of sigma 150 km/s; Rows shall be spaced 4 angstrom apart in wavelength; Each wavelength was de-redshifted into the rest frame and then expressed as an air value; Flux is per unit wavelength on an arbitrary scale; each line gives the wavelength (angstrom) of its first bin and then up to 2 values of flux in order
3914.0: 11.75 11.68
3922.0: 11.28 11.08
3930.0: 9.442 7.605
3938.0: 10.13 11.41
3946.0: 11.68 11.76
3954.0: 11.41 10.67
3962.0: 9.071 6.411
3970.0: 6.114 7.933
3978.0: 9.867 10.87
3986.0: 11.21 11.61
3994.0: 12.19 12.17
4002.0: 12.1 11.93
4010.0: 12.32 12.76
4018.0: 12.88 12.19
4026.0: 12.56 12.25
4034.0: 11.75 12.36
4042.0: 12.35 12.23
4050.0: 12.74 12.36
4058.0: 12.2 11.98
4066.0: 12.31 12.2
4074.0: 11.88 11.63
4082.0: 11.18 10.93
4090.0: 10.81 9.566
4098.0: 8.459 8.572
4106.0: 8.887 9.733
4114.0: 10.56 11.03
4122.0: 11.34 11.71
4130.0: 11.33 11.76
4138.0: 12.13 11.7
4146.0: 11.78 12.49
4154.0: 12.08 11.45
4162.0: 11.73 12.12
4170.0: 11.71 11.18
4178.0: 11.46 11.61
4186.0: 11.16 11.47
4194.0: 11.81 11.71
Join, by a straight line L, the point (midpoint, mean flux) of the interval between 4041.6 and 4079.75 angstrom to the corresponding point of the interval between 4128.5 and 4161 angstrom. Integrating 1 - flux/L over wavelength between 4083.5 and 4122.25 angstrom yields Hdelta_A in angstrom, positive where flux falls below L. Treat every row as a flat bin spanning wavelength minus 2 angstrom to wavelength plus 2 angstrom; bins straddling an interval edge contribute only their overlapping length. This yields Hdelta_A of 6.68 angstrom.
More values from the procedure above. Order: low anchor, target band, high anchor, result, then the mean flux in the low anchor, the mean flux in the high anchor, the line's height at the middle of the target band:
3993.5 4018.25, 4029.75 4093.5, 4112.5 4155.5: 0.7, 12.3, 11.6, 12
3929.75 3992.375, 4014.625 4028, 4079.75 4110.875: -3.7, 9.85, 9.78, 9.82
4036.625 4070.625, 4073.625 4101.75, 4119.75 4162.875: 3.9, 12.3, 11.8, 12.1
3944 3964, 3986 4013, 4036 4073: -1.1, 10.9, 12.3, 11.5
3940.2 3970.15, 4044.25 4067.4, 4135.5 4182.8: -3.0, 10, 11.8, 10.9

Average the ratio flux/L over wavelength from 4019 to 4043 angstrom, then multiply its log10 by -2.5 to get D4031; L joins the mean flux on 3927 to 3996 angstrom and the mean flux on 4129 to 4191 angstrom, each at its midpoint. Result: -0.16 mag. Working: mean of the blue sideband 9.98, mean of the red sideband 11.7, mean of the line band 12.3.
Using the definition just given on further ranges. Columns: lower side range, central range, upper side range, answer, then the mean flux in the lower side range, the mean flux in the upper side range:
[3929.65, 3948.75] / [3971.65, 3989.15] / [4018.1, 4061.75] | 0.110 mag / 10.2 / 12.3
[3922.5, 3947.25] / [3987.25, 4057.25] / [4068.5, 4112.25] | -0.191 mag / 10.2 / 10.3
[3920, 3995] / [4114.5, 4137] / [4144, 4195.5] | -0.005 mag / 10.1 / 11.7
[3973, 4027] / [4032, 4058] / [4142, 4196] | -0.056 mag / 11.7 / 11.7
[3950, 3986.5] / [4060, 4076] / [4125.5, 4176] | -0.135 mag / 9.34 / 11.8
